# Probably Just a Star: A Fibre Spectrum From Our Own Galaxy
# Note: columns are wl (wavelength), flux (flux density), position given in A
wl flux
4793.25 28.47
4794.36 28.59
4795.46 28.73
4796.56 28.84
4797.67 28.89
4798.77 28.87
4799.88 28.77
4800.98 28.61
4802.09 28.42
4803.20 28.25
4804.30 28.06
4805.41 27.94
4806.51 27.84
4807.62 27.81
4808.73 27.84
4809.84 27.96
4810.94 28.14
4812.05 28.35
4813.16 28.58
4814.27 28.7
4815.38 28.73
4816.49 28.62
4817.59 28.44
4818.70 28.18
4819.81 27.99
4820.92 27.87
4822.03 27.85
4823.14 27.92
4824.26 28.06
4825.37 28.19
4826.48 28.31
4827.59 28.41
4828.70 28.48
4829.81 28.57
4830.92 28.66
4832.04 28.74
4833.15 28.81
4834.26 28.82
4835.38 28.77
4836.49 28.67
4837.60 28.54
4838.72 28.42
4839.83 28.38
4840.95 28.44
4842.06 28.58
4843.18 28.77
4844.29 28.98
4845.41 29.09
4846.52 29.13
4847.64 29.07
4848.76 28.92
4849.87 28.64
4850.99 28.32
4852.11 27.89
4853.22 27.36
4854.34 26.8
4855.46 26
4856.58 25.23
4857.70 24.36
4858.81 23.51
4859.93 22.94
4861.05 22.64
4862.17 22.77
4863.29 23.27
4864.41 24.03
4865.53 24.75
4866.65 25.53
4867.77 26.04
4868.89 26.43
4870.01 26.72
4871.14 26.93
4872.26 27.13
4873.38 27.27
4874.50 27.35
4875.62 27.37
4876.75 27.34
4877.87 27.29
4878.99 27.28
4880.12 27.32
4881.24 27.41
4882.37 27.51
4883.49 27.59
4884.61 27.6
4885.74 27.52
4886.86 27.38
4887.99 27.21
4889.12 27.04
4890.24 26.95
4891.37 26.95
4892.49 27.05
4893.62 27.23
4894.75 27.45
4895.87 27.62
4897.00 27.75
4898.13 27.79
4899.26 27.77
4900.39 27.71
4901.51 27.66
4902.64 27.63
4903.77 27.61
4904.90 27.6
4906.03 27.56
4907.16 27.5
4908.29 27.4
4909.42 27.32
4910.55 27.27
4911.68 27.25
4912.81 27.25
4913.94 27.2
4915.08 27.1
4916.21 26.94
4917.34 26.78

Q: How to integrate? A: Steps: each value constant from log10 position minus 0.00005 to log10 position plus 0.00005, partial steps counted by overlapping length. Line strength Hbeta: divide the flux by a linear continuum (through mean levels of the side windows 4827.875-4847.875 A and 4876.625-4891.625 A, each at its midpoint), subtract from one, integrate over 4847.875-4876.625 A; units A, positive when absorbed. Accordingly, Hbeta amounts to 2.0 A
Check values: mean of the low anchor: 28.7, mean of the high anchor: 27.3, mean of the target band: 26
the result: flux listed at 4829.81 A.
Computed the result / 28.57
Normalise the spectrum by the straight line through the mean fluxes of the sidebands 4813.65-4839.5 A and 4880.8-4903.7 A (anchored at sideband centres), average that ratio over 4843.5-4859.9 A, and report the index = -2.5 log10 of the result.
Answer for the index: 0.03 mag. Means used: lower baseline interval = 28.4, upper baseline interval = 27.4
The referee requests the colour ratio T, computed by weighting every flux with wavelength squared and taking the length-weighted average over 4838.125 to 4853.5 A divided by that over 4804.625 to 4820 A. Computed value 1.03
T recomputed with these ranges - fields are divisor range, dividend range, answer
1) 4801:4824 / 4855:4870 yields 0.89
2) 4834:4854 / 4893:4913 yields 0.99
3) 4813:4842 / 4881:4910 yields 0.99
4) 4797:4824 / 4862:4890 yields 0.97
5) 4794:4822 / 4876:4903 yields 1.00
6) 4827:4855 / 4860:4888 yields 0.94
